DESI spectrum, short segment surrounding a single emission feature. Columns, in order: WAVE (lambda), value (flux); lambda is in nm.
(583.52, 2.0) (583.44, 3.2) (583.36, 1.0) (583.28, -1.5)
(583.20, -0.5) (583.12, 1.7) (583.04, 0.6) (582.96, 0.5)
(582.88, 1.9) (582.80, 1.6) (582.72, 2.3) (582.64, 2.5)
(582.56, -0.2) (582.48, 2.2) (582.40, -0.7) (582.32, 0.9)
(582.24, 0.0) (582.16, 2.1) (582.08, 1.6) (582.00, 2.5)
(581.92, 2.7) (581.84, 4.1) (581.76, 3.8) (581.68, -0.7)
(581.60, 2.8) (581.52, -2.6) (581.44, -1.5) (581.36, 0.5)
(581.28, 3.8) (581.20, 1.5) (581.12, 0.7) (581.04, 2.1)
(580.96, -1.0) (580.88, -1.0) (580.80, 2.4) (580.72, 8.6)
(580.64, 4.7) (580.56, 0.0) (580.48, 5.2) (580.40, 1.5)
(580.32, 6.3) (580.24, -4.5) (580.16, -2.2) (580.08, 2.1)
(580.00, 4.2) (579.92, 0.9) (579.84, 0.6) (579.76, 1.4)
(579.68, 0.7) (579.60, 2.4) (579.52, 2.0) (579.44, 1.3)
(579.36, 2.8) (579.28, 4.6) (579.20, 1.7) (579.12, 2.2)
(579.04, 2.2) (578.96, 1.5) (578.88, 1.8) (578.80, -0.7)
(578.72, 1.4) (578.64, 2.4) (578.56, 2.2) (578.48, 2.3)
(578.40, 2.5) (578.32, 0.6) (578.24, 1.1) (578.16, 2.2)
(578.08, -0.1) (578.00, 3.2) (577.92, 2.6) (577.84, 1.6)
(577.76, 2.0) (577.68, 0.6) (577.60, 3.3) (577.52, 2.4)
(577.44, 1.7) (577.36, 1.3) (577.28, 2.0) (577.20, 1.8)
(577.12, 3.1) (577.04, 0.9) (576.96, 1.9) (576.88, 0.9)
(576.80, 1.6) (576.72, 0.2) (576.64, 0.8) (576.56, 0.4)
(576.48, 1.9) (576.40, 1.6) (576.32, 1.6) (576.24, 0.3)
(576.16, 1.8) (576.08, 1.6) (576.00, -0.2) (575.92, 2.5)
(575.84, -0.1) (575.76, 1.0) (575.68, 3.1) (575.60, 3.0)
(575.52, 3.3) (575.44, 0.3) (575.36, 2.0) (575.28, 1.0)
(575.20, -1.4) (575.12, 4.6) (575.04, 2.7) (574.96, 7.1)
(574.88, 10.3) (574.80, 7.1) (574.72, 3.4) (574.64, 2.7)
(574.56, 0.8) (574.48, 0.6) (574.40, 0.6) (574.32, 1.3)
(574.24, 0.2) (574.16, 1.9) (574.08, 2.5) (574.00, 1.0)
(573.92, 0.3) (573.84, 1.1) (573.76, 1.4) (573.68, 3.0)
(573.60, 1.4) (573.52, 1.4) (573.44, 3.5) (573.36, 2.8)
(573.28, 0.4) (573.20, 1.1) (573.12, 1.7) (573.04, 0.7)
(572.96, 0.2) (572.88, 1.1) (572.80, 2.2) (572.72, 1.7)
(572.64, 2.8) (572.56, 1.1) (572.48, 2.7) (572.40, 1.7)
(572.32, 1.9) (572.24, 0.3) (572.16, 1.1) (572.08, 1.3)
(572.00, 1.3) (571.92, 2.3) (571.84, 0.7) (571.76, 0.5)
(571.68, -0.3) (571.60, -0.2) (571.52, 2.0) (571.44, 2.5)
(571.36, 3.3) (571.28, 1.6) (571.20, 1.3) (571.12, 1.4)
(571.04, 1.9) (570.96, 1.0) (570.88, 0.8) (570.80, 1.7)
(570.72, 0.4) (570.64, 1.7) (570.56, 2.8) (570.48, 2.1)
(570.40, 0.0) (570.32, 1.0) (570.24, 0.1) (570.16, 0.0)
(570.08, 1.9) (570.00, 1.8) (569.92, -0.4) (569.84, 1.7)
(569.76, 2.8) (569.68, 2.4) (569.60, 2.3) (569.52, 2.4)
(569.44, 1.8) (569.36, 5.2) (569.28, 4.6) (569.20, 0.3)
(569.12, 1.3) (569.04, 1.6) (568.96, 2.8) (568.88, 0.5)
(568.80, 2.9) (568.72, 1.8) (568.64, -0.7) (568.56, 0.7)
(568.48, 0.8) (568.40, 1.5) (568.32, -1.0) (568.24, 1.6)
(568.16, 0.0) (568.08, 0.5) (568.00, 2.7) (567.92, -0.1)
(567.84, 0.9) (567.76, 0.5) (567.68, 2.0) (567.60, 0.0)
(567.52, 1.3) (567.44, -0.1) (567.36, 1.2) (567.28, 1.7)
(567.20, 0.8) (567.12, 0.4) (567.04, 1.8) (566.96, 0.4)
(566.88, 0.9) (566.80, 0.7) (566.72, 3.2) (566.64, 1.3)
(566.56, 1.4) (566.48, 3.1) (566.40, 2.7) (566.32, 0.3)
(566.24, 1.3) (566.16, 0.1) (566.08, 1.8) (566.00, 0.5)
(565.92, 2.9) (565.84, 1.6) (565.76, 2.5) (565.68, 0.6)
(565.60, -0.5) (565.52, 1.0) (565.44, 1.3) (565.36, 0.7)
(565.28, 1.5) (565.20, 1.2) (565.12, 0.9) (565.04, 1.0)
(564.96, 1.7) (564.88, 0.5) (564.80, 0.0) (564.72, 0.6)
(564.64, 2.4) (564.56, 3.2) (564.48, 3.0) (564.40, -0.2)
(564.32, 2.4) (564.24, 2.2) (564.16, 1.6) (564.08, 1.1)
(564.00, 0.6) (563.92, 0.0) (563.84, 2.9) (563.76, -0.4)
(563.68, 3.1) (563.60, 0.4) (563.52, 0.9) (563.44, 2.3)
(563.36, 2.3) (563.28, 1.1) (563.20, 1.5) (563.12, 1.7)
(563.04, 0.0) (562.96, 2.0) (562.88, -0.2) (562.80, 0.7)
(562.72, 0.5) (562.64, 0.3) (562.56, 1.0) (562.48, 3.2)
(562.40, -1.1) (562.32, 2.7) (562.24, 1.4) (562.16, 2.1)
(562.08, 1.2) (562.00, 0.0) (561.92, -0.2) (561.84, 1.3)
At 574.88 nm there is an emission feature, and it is [O III] 5007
